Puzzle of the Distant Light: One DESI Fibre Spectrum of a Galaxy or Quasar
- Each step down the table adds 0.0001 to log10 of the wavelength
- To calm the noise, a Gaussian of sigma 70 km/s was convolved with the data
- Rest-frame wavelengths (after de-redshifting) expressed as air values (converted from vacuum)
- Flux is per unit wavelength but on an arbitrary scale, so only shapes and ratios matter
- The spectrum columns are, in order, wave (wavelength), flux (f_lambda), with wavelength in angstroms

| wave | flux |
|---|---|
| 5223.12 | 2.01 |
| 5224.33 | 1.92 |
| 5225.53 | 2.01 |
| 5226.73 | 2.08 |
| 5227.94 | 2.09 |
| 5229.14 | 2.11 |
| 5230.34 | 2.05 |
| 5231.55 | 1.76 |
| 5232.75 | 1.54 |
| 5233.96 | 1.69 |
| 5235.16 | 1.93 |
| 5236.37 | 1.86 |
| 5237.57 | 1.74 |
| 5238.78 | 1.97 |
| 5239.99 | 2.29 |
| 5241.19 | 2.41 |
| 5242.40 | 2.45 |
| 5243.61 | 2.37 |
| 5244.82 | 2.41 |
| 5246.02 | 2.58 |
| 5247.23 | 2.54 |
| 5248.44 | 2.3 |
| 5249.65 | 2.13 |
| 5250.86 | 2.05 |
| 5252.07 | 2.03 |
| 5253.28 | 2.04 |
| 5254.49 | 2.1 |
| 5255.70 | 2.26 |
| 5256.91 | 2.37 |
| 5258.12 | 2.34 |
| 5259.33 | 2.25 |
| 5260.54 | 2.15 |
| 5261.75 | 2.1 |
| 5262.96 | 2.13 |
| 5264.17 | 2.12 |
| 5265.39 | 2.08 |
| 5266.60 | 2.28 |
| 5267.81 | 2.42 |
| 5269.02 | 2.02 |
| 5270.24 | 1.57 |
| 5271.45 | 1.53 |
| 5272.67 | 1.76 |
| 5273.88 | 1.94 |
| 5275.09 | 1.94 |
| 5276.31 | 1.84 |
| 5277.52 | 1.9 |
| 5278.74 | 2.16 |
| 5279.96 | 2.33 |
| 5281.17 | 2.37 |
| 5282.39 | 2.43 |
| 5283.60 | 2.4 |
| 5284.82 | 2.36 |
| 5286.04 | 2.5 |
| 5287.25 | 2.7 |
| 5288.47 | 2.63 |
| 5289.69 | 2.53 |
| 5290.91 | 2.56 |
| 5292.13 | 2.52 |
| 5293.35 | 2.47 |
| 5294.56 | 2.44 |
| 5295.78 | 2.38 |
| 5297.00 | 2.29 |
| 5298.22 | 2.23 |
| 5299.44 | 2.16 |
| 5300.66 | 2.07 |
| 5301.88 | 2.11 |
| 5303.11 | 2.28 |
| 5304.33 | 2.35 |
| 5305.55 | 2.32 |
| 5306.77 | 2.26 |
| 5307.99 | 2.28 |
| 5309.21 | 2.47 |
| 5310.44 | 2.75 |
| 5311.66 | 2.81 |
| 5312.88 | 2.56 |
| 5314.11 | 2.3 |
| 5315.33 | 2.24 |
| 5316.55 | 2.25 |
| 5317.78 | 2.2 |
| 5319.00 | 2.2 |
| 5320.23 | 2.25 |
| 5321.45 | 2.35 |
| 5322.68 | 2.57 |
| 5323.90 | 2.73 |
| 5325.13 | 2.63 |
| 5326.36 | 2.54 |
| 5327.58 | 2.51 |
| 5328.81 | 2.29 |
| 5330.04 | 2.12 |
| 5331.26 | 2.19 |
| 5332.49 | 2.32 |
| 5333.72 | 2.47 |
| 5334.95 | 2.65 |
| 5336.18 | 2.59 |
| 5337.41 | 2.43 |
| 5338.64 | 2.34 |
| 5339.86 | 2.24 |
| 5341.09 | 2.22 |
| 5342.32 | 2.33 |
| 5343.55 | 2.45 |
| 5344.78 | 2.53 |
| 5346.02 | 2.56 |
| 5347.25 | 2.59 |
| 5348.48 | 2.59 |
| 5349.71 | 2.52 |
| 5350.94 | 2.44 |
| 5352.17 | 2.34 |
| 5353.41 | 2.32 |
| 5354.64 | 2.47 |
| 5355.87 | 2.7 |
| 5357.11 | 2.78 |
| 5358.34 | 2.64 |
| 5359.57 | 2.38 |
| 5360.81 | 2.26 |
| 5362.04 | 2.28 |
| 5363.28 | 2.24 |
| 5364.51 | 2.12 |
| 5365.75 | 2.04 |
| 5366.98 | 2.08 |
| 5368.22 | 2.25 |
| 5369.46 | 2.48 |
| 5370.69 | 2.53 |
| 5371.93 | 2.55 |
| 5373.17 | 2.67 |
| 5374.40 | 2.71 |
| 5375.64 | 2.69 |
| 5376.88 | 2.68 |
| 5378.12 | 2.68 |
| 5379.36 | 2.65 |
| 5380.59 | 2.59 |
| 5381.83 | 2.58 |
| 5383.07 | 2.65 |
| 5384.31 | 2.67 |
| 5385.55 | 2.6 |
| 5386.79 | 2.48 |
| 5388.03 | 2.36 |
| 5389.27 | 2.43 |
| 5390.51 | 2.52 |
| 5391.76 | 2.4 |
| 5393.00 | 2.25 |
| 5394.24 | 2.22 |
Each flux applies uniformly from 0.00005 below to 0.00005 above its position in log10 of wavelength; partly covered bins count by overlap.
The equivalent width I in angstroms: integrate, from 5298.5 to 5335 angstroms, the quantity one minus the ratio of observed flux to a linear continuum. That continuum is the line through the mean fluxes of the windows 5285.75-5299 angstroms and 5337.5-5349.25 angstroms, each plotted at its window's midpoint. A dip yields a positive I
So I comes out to 1.2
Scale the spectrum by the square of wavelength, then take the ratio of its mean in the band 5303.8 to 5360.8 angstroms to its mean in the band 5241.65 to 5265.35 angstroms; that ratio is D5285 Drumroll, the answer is 1.12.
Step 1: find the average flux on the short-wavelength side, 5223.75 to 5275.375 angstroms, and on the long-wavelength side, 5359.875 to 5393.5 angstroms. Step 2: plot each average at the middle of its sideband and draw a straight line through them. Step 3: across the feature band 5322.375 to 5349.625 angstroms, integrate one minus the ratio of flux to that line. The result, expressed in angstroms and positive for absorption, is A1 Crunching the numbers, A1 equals -1.3 angstroms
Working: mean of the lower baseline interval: 2.09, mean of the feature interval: 2.45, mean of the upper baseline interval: 2.46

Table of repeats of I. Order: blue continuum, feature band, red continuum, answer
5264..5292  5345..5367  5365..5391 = 0.2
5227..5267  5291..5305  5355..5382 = -0.2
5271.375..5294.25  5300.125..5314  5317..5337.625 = -0.2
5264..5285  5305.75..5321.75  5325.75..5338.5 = -0.5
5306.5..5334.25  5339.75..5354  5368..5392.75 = 0.2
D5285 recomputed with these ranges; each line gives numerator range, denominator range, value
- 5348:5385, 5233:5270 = 1.20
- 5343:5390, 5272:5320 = 1.10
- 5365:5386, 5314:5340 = 1.08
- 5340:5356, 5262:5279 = 1.28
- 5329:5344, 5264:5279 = 1.24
